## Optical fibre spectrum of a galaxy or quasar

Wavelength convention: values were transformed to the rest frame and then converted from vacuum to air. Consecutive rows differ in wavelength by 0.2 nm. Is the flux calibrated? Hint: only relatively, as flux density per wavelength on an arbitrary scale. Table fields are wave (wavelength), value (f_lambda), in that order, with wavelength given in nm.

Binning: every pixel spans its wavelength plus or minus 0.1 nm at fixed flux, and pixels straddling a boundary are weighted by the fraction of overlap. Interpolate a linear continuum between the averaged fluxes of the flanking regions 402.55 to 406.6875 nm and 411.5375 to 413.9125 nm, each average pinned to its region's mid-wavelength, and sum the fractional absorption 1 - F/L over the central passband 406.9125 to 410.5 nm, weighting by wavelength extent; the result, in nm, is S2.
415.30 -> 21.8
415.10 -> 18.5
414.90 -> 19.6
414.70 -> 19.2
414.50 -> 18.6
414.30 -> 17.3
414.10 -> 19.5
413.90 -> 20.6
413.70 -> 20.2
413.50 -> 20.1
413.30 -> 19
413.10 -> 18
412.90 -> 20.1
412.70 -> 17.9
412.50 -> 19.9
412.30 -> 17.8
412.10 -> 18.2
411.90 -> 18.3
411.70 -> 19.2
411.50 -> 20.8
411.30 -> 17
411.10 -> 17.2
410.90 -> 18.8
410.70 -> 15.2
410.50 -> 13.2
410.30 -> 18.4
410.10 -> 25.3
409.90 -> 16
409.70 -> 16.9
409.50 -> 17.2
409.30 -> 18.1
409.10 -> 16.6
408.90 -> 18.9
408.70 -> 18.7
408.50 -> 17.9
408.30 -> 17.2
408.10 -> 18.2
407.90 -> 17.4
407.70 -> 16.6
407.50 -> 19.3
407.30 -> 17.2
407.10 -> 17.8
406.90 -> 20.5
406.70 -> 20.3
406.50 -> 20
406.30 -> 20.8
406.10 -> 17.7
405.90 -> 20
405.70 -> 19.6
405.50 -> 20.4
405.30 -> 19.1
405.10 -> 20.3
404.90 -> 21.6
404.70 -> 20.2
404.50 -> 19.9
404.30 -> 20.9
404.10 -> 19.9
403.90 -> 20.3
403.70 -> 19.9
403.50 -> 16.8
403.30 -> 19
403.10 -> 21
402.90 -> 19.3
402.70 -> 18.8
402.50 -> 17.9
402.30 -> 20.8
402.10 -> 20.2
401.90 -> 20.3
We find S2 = 0.259 nm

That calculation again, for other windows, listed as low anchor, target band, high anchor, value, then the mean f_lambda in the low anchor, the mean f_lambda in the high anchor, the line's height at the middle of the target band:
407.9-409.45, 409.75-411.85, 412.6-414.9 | 0.04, 17.9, 19.2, 18.4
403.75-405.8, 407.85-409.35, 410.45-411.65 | 0.04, 20.2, 17.3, 18.4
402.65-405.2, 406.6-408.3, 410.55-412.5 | 0.06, 19.9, 18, 19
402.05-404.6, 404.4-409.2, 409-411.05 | -0.12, 19.6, 17.6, 18.5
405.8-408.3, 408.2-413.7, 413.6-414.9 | 0.22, 18.8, 19.3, 19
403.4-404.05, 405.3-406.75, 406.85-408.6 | -0.11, 19.1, 17.9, 18.4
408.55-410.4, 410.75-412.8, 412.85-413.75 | 0.06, 18.4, 19.4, 19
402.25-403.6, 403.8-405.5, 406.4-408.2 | -0.13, 19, 18.6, 18.9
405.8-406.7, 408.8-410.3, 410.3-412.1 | -0.01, 19.7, 17.6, 18.3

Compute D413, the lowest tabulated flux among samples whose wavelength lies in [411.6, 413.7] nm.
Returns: 17.8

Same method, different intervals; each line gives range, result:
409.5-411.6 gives 13.2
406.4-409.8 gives 16.6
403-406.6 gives 16.8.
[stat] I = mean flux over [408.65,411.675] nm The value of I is 17.9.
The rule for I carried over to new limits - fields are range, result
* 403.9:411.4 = 18.7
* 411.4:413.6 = 19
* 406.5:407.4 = 19.1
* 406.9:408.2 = 18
